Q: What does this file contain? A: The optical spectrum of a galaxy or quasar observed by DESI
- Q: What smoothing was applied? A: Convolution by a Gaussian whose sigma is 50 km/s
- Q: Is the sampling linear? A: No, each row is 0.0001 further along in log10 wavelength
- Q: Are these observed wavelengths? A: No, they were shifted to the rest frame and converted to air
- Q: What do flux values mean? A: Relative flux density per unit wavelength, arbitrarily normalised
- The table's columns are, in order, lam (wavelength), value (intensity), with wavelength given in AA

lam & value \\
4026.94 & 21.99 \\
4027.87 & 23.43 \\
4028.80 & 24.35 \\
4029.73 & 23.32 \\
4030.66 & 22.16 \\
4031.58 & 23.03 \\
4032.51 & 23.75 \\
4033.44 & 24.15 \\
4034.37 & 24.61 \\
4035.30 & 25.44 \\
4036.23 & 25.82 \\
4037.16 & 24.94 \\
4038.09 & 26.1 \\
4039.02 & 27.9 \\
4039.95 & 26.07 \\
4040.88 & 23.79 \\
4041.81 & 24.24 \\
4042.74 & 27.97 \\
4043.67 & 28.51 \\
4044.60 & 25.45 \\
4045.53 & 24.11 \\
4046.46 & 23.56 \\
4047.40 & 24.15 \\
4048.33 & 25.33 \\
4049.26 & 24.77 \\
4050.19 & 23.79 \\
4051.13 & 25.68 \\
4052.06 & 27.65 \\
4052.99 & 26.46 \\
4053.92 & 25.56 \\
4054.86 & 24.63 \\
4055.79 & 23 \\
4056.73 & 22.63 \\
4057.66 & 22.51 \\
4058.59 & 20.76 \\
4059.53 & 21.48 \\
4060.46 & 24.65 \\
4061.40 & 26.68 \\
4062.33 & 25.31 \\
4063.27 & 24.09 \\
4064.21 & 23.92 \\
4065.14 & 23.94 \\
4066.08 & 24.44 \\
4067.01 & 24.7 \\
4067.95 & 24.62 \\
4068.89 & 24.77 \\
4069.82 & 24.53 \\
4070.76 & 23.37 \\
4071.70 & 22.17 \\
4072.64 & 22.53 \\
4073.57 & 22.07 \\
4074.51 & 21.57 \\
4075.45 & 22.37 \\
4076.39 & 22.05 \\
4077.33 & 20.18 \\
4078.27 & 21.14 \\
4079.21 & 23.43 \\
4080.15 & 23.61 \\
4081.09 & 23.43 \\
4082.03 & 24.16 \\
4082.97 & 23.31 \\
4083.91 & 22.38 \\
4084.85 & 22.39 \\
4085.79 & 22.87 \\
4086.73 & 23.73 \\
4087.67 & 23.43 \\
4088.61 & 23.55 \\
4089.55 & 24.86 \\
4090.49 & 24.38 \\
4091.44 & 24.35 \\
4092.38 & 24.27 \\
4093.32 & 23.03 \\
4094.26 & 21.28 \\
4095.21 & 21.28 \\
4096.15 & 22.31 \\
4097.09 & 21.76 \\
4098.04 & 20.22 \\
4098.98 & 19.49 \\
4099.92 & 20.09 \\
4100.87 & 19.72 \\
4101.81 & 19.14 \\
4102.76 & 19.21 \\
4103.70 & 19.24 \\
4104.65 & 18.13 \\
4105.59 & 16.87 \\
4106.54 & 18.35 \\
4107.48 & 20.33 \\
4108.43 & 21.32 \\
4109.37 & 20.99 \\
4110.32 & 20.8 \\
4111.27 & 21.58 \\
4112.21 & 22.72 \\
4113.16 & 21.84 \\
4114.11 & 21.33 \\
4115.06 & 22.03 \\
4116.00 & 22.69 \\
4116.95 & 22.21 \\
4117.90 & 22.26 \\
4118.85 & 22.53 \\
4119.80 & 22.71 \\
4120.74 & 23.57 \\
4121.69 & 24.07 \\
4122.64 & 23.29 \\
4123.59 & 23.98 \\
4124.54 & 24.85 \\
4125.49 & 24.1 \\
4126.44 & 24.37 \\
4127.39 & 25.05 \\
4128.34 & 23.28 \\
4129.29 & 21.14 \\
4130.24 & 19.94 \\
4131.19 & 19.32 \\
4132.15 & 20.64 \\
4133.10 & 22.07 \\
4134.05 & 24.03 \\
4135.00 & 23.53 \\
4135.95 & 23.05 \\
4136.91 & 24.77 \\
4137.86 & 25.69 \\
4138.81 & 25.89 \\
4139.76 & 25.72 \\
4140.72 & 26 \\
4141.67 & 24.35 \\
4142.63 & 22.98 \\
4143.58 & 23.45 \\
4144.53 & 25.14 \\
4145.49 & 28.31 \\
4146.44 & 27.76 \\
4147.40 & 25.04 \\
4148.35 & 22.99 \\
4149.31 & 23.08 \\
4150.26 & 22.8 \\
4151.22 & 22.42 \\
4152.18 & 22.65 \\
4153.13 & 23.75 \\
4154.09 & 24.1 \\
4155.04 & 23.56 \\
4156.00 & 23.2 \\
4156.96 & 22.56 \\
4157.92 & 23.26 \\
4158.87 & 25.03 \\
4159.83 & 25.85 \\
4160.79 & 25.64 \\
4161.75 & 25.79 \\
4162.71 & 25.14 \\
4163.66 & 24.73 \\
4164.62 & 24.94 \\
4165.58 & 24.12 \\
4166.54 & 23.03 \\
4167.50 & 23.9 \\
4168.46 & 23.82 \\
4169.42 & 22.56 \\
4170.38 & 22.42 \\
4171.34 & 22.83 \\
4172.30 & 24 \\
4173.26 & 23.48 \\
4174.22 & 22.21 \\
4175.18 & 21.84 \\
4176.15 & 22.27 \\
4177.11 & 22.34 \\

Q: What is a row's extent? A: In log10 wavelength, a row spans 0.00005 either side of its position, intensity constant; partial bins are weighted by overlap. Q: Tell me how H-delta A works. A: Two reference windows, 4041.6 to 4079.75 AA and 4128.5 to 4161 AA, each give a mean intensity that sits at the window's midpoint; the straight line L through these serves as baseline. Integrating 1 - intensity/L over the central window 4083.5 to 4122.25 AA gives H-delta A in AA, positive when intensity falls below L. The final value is 3.6 AA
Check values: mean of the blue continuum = 24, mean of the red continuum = 23.8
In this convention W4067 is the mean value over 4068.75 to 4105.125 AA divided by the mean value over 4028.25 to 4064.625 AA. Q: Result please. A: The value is 0.90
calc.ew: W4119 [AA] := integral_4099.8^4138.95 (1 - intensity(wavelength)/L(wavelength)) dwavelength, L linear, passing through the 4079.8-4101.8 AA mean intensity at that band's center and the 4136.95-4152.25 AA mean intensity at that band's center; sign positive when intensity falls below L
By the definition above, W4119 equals 2.9 AA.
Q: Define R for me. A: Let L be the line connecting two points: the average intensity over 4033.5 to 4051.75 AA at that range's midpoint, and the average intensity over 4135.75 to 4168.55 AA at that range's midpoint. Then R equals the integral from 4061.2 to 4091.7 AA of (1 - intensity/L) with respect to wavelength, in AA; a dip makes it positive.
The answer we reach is 2.0 AA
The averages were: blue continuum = 25.4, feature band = 23.4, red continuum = 24.4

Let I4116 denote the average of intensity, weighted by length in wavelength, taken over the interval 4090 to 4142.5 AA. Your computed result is 22.2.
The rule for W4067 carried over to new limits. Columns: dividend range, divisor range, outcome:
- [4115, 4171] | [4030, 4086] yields 0.99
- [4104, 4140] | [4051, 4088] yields 0.95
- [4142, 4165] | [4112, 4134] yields 1.08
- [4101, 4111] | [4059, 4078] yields 0.83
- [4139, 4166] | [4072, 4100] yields 1.08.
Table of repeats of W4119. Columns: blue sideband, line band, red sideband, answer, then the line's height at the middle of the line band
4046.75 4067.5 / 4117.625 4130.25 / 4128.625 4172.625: 0.3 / 24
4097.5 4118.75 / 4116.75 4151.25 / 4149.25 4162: -2.2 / 22.3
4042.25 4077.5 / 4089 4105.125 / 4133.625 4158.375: 1.9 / 24.2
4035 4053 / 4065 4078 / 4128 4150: 1.1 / 25.1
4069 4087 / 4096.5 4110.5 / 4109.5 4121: 1.6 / 22.3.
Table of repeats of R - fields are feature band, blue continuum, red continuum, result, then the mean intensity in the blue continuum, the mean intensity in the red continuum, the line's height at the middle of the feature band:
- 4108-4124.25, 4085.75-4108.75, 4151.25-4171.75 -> -0.2 AA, 21.3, 23.9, 22.1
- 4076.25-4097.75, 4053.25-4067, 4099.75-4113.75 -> -1.2 AA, 23.9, 20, 21.7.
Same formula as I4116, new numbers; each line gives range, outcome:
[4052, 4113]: 22.5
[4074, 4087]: 22.6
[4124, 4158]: 23.7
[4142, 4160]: 24.1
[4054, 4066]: 23.7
